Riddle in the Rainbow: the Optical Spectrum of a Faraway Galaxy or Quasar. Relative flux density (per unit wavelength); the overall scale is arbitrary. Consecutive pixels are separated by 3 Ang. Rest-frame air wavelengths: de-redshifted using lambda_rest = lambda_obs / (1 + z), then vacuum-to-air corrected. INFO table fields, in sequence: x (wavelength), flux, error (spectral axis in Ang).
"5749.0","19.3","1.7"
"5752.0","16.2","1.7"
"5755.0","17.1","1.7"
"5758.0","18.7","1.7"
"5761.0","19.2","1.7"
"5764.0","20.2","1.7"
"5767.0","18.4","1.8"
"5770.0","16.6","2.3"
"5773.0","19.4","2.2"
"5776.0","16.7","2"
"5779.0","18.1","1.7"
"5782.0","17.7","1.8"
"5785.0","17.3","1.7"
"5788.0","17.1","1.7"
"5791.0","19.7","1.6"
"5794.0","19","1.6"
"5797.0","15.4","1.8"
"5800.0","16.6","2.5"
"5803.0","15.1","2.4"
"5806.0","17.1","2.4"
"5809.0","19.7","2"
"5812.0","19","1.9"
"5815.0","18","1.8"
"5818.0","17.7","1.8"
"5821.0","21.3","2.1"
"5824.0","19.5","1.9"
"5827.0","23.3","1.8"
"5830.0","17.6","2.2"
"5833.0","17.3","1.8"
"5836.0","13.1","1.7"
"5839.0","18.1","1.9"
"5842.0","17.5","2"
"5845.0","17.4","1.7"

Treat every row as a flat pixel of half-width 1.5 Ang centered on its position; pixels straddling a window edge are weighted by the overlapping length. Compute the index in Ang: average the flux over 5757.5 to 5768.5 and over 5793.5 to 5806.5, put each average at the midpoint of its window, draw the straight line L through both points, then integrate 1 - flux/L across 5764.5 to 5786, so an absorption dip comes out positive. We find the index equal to 0.5 Ang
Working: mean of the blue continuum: 19.2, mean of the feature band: 17.9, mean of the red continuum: 16.4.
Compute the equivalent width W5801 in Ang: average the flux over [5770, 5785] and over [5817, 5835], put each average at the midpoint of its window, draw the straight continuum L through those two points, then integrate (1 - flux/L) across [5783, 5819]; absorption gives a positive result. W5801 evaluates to 1.7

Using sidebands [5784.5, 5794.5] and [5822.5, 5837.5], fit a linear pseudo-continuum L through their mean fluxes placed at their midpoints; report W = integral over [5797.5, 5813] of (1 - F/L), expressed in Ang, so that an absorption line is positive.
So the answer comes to 0.8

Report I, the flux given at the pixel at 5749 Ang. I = 19.3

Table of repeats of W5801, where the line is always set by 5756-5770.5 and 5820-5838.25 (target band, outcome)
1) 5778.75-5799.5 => 1.09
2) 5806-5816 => -0.03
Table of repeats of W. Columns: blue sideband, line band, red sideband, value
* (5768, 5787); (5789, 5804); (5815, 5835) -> 0.8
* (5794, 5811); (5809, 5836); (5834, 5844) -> -3.6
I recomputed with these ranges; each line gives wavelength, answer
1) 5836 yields 13.1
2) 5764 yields 20.2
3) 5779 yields 18.1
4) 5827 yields 23.3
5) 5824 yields 19.5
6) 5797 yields 15.4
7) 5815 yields 18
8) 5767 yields 18.4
